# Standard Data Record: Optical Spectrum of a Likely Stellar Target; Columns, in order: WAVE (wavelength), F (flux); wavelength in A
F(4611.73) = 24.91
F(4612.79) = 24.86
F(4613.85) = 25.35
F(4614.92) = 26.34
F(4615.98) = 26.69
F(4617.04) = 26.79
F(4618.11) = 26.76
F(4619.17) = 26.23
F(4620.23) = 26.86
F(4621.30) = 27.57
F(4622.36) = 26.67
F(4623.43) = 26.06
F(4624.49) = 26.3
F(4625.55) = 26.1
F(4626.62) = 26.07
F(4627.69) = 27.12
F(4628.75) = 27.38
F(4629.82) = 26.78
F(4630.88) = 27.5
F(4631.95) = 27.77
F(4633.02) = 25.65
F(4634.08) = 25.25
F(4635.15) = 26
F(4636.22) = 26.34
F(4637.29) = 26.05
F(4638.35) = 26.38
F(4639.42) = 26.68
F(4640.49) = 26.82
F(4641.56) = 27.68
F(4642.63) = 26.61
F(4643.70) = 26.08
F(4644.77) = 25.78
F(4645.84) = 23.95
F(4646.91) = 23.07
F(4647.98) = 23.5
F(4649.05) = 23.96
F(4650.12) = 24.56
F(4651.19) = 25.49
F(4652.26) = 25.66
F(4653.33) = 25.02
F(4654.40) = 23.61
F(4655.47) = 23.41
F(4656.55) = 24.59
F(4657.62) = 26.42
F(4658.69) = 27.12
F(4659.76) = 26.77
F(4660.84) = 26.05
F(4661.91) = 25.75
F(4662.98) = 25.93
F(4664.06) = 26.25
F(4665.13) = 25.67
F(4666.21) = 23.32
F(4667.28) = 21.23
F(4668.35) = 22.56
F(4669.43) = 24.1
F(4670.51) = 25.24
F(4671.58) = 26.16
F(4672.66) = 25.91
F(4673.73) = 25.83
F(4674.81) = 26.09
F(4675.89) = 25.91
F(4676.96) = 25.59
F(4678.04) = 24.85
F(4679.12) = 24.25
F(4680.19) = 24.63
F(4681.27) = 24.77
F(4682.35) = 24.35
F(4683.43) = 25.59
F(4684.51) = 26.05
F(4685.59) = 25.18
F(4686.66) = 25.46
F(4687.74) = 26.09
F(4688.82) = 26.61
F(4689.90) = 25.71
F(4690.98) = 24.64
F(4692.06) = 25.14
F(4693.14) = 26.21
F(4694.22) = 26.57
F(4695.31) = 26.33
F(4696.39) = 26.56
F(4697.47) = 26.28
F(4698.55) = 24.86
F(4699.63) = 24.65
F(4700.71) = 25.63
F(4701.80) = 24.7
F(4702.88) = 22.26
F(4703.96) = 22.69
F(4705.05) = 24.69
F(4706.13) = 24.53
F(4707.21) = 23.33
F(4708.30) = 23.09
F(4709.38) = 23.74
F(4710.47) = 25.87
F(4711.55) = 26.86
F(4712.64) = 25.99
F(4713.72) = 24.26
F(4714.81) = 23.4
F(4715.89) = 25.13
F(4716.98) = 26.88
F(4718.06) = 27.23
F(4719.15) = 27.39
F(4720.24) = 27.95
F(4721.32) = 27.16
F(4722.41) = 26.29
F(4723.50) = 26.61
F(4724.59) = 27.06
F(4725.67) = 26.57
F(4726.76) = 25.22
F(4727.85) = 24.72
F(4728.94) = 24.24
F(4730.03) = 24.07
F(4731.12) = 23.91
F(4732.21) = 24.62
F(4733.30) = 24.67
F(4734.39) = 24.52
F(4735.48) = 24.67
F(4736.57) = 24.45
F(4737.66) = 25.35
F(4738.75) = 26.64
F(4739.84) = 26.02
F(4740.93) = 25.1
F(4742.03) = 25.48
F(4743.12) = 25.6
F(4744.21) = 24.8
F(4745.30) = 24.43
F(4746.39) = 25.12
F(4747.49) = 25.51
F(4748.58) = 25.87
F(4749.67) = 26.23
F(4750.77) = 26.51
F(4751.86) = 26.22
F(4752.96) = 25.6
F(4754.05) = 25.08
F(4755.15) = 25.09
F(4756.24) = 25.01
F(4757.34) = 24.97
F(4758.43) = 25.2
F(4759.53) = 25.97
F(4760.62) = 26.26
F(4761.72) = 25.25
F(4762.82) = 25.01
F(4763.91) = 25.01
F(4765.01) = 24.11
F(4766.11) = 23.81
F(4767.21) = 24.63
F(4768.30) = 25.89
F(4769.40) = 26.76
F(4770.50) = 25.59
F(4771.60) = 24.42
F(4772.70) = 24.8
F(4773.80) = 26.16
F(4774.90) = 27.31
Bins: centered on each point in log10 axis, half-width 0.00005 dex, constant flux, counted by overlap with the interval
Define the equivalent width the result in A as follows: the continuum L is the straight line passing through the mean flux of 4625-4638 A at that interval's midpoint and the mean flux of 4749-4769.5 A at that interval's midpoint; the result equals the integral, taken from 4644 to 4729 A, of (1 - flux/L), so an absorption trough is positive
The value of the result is 2.5 A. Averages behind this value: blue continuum 26.5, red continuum 25.4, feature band 25.2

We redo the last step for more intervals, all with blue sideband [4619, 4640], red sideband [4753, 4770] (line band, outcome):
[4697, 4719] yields 0.78 A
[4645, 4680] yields 1.70 A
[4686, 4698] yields -0.02 A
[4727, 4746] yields 0.42 A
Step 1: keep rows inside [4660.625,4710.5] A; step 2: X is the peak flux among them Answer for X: 26.61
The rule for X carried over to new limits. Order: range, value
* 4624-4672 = 27.77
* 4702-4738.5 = 27.95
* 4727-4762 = 26.64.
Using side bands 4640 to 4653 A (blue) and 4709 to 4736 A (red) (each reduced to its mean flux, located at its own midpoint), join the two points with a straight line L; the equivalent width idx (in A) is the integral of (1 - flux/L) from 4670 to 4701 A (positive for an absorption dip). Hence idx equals -0.2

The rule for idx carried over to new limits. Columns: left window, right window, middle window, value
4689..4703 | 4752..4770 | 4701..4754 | 0.2 A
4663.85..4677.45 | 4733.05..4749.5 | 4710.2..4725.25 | -0.7 A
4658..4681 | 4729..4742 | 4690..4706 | 0.0 A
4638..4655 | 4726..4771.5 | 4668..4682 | 0.1 A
